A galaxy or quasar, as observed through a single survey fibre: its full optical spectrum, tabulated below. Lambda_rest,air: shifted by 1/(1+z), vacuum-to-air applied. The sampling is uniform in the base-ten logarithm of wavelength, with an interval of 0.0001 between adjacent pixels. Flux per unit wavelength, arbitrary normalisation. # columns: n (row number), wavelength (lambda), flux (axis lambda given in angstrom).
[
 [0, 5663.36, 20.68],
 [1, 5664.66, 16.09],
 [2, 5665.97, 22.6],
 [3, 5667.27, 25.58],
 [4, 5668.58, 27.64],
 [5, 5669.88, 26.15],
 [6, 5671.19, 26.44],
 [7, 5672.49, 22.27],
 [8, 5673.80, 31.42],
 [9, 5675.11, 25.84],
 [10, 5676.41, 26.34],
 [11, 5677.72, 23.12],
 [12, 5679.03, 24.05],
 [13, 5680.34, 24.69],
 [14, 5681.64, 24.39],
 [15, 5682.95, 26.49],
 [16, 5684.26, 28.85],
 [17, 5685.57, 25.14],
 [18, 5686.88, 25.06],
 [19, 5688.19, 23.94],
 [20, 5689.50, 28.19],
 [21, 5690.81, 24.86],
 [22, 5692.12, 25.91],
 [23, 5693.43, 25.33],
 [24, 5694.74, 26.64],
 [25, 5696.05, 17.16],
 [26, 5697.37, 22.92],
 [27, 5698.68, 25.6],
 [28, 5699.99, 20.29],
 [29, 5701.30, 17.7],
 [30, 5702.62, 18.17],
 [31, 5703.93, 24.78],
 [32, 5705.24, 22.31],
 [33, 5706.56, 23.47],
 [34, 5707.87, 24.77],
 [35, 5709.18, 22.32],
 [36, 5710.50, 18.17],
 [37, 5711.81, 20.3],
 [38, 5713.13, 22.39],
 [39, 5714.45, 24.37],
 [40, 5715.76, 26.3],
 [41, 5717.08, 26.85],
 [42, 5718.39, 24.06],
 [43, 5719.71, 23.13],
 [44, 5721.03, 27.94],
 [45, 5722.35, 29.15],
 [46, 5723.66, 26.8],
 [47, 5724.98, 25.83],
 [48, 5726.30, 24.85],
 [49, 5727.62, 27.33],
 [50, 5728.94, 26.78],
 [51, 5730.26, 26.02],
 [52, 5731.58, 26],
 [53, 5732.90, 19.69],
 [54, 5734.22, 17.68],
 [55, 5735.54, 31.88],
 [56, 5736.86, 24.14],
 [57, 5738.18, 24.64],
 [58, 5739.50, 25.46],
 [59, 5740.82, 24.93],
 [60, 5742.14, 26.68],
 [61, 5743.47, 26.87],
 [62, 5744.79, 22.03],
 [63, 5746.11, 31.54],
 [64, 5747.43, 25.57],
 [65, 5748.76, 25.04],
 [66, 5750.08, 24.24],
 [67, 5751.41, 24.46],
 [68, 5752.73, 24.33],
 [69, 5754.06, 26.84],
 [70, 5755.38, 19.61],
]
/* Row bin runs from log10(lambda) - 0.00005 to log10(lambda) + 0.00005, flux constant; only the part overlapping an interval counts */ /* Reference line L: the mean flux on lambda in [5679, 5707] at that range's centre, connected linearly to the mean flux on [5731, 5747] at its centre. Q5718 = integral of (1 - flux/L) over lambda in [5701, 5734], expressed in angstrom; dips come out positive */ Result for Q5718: 0.8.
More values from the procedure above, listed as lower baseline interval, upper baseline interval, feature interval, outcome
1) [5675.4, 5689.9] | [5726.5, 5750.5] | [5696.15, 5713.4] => 2.57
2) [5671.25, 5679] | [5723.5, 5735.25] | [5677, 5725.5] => 2.15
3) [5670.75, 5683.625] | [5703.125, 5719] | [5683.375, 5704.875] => 0.56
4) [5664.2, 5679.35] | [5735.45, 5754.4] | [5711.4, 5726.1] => 0.10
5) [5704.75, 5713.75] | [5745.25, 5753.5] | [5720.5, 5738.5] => -1.34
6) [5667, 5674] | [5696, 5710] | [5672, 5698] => -0.85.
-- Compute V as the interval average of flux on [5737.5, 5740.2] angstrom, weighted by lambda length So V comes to 25.1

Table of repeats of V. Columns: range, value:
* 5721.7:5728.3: 26.8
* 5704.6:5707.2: 22.8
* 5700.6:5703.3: 18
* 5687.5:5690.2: 26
